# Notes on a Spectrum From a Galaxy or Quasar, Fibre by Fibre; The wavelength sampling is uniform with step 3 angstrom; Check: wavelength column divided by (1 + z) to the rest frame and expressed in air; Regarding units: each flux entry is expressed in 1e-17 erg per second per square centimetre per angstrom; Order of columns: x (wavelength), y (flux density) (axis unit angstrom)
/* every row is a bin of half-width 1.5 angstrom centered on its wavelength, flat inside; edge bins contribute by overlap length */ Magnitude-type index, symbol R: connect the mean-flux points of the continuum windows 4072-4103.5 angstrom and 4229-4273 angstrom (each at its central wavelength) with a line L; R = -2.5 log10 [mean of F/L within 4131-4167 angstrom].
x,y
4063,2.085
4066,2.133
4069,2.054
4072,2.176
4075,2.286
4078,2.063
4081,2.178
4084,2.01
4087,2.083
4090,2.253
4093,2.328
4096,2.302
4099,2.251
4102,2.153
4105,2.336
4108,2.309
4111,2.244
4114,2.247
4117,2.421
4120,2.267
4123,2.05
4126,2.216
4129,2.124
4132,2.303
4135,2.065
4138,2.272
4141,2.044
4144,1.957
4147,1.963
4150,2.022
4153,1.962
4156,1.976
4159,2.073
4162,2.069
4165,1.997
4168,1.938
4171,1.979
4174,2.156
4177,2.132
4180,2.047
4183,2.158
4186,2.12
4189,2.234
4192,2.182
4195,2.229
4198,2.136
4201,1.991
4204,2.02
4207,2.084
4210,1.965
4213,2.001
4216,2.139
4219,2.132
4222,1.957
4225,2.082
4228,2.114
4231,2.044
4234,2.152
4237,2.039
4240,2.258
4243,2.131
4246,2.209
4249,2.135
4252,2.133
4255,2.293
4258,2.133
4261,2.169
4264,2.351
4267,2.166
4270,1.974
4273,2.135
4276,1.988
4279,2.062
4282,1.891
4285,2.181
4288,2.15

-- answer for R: 0.063 mag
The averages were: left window 2.19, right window 2.16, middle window 2.05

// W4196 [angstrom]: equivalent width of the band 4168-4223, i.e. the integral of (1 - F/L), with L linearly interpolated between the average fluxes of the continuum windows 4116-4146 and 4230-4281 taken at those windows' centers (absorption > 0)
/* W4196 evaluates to 1.6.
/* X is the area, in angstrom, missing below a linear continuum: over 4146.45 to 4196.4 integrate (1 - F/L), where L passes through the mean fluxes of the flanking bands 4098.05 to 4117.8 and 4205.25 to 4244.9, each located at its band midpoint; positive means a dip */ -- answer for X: 2.2 angstrom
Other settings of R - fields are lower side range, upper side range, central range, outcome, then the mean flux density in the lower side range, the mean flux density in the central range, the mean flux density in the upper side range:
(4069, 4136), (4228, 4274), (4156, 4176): 0.078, 2.21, 2.03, 2.15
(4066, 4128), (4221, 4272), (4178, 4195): 0.006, 2.21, 2.15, 2.14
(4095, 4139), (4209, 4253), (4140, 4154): 0.110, 2.24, 1.99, 2.1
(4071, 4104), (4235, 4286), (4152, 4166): 0.077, 2.19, 2.02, 2.13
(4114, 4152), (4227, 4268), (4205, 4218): 0.057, 2.14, 2.05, 2.17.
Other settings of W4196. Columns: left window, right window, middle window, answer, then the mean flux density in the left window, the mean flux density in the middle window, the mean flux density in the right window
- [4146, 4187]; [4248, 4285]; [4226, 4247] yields -0.3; 2.04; 2.13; 2.12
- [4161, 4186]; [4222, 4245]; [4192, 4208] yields -0.1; 2.06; 2.1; 2.11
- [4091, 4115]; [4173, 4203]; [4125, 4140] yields 0.2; 2.27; 2.19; 2.14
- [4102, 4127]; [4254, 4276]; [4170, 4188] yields 0.9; 2.26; 2.11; 2.16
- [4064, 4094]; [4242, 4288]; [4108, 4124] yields -0.8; 2.15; 2.26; 2.13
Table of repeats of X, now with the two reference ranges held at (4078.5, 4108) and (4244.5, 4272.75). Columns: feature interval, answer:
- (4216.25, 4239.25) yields 1.01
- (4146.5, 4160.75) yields 1.25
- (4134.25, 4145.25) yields 0.55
